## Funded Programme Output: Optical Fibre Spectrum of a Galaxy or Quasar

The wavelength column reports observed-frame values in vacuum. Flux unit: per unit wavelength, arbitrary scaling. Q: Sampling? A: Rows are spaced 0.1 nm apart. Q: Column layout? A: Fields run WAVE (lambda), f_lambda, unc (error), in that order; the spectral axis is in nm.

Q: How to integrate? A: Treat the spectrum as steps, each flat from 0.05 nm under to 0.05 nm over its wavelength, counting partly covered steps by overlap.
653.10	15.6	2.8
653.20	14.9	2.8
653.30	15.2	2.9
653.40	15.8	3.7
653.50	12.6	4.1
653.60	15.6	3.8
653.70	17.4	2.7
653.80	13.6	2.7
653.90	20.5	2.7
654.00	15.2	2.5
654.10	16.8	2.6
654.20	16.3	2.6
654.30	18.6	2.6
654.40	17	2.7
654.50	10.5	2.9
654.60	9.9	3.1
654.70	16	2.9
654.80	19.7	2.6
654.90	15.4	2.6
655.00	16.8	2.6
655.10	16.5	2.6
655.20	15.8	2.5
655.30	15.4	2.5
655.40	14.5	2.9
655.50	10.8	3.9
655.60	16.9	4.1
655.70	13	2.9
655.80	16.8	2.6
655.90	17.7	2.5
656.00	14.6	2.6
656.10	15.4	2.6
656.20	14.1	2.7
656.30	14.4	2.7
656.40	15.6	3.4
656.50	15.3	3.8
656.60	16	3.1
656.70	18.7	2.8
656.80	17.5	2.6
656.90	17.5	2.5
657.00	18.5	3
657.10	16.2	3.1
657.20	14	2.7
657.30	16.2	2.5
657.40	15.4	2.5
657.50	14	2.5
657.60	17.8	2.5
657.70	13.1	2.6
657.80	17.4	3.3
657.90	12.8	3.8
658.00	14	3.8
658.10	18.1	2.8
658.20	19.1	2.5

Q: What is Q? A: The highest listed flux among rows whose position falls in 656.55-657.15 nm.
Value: 18.7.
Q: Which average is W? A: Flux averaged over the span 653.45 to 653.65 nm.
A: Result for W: 14.1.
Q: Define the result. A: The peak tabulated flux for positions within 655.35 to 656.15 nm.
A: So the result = 17.7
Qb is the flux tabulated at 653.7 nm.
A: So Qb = 17.4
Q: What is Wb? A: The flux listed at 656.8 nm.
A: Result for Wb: 17.5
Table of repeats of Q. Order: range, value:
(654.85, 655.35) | 16.8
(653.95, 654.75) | 18.6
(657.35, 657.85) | 17.8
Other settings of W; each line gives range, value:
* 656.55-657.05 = 17.6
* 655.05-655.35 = 15.9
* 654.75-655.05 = 17.3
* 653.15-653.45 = 15.3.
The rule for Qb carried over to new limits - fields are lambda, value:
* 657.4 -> 15.4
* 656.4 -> 15.6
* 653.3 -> 15.2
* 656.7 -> 18.7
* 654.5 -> 10.5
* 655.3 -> 15.4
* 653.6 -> 15.6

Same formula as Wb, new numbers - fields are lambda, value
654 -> 15.2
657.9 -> 12.8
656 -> 14.6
